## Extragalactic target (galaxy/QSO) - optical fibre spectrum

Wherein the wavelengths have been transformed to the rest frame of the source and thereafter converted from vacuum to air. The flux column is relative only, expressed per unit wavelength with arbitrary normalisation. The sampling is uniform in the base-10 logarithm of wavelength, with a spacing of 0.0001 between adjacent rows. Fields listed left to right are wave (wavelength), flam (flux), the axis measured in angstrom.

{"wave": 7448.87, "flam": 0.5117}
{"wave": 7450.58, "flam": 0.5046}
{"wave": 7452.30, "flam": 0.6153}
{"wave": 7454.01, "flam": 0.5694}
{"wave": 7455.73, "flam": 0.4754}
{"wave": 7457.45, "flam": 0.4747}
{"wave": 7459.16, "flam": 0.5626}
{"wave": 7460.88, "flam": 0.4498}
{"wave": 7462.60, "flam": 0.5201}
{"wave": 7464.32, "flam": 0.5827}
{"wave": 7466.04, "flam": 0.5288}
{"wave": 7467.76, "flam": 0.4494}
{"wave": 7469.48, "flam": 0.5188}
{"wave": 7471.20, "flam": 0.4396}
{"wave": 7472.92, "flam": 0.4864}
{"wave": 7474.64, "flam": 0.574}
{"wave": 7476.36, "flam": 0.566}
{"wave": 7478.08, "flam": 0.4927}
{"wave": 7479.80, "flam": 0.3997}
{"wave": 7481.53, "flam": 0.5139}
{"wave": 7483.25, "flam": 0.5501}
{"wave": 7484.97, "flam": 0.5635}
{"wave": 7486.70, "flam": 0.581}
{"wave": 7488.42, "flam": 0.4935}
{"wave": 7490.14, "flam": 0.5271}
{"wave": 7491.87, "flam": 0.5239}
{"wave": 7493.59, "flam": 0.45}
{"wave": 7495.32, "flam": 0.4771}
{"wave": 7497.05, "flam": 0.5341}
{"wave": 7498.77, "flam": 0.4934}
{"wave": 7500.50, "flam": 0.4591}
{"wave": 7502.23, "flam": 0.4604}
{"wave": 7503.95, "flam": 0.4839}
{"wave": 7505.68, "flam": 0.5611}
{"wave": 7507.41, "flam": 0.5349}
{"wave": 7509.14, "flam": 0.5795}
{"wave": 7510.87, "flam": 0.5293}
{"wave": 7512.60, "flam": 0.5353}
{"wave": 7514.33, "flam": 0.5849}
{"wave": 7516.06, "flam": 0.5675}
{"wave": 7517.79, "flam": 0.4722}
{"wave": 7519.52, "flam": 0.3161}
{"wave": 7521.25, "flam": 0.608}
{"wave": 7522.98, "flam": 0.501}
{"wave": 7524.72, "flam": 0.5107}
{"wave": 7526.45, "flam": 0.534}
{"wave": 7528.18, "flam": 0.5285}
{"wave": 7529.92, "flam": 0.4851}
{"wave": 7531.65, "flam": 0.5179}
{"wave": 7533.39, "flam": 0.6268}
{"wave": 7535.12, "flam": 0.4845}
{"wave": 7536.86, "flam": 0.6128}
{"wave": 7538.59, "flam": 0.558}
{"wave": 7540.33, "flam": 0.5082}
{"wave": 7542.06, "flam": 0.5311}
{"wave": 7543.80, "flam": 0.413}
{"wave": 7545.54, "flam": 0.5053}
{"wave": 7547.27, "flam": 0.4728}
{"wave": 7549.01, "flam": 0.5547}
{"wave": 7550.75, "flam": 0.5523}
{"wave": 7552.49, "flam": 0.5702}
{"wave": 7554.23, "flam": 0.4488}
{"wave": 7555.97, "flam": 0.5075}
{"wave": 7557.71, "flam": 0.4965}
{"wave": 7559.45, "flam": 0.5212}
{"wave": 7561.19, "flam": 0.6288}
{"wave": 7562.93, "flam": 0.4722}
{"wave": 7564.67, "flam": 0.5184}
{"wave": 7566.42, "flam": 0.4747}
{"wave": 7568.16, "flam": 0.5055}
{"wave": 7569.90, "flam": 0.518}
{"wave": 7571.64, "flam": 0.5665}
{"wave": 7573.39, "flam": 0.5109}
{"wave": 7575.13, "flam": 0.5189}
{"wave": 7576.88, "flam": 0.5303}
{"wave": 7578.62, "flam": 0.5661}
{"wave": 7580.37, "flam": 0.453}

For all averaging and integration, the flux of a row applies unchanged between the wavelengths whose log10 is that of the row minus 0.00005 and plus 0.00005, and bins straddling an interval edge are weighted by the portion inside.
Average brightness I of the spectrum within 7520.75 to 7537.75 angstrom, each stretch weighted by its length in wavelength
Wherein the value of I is 0.539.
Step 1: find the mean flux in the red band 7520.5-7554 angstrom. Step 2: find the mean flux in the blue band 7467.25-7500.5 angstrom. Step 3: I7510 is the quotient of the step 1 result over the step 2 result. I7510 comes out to 1.04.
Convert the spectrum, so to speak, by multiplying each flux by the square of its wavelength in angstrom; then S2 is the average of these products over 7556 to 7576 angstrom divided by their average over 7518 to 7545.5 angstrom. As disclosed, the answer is 1.02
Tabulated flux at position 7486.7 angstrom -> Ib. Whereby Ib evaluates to 0.581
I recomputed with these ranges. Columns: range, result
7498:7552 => 0.519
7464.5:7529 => 0.512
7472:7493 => 0.522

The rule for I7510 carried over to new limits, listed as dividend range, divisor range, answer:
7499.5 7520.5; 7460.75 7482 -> 1.01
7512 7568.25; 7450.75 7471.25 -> 1.00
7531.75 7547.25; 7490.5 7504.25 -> 1.08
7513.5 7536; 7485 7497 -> 1.01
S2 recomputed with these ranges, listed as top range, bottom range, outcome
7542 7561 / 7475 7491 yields 0.99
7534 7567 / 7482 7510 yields 1.02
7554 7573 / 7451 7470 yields 1.02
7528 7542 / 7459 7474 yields 1.10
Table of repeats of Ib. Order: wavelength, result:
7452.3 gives 0.6153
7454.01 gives 0.5694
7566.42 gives 0.4747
